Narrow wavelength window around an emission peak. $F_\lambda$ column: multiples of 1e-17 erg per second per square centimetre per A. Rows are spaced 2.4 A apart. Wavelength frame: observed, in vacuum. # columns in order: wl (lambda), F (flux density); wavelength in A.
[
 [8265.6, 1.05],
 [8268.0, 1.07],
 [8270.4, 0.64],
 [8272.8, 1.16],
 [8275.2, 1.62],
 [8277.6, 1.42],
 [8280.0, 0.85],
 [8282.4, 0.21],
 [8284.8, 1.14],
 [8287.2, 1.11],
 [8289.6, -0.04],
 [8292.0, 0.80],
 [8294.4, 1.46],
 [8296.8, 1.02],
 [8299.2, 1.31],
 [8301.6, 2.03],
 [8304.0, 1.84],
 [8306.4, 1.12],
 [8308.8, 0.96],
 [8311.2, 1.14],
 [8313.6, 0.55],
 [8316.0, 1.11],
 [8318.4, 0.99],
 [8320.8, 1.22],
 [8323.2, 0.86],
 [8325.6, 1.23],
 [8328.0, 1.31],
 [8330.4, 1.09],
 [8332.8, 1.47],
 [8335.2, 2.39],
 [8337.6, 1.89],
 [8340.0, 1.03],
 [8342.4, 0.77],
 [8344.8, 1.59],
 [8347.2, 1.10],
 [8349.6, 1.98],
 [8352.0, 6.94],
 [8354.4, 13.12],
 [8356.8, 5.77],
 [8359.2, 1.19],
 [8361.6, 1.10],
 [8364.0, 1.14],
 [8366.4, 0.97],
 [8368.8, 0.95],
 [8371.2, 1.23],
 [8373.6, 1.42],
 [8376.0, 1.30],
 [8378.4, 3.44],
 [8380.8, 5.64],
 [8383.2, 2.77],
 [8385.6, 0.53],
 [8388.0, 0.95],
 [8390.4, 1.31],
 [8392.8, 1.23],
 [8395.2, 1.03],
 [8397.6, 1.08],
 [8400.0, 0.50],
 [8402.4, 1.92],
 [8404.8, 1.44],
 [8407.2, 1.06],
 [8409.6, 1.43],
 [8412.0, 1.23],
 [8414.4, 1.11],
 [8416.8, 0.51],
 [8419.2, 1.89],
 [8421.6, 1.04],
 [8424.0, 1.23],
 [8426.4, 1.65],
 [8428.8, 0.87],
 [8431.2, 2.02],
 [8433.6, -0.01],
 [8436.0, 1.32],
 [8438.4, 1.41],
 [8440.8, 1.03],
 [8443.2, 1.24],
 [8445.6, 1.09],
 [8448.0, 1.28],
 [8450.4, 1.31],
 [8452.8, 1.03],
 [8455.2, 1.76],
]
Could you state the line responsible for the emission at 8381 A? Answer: [N II] 6583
